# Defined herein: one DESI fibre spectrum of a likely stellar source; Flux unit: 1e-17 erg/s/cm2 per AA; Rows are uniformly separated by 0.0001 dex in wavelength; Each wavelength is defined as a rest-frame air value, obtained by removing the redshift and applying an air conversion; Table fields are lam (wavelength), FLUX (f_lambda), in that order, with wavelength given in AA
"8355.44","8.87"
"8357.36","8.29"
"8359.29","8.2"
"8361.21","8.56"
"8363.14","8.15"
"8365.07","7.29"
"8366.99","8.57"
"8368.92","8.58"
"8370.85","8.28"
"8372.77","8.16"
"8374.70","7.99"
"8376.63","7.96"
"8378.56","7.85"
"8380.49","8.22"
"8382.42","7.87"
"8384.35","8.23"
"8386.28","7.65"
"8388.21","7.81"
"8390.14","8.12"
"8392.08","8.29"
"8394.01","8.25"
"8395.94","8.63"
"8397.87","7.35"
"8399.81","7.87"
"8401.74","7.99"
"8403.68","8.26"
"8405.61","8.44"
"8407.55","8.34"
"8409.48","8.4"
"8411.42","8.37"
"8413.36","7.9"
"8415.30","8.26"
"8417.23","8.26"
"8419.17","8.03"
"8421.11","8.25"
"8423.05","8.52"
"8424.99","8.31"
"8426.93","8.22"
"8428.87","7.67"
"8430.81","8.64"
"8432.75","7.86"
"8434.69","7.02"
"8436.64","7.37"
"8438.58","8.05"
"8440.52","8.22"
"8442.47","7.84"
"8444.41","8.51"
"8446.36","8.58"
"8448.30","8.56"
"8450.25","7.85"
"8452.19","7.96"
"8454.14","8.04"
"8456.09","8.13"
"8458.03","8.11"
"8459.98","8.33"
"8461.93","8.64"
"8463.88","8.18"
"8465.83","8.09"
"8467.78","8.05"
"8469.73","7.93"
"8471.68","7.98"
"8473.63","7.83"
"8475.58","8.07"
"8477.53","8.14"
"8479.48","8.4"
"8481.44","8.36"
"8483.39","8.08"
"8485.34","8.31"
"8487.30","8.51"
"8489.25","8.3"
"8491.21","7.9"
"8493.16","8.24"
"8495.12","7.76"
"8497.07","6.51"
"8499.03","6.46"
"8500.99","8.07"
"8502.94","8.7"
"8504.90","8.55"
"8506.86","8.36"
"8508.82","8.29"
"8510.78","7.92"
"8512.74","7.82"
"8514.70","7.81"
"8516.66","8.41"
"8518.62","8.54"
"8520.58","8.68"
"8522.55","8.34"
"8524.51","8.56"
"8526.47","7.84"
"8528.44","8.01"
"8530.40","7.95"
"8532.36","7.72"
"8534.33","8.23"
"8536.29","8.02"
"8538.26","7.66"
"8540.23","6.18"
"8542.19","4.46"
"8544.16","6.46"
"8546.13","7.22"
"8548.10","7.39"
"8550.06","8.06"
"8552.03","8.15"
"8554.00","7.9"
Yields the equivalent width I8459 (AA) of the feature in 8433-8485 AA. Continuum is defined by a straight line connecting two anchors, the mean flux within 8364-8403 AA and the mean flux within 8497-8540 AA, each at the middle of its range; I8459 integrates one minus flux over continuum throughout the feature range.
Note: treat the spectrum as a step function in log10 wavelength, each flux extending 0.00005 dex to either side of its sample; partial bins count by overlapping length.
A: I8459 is -0.4 AA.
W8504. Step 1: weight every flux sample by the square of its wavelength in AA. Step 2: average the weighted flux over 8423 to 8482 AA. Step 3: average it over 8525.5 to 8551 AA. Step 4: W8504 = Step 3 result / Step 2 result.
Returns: 0.9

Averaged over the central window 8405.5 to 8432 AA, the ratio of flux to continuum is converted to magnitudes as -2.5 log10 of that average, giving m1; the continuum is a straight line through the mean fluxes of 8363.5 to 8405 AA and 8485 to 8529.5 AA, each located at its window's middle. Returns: -0.02 mag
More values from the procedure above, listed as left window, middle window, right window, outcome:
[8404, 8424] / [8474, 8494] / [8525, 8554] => -0.06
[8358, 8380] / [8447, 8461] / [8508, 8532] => 0.00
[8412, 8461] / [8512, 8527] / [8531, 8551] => -0.13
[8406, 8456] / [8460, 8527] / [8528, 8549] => -0.07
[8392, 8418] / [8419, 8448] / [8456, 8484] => 0.01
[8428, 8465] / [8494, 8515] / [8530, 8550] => -0.05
